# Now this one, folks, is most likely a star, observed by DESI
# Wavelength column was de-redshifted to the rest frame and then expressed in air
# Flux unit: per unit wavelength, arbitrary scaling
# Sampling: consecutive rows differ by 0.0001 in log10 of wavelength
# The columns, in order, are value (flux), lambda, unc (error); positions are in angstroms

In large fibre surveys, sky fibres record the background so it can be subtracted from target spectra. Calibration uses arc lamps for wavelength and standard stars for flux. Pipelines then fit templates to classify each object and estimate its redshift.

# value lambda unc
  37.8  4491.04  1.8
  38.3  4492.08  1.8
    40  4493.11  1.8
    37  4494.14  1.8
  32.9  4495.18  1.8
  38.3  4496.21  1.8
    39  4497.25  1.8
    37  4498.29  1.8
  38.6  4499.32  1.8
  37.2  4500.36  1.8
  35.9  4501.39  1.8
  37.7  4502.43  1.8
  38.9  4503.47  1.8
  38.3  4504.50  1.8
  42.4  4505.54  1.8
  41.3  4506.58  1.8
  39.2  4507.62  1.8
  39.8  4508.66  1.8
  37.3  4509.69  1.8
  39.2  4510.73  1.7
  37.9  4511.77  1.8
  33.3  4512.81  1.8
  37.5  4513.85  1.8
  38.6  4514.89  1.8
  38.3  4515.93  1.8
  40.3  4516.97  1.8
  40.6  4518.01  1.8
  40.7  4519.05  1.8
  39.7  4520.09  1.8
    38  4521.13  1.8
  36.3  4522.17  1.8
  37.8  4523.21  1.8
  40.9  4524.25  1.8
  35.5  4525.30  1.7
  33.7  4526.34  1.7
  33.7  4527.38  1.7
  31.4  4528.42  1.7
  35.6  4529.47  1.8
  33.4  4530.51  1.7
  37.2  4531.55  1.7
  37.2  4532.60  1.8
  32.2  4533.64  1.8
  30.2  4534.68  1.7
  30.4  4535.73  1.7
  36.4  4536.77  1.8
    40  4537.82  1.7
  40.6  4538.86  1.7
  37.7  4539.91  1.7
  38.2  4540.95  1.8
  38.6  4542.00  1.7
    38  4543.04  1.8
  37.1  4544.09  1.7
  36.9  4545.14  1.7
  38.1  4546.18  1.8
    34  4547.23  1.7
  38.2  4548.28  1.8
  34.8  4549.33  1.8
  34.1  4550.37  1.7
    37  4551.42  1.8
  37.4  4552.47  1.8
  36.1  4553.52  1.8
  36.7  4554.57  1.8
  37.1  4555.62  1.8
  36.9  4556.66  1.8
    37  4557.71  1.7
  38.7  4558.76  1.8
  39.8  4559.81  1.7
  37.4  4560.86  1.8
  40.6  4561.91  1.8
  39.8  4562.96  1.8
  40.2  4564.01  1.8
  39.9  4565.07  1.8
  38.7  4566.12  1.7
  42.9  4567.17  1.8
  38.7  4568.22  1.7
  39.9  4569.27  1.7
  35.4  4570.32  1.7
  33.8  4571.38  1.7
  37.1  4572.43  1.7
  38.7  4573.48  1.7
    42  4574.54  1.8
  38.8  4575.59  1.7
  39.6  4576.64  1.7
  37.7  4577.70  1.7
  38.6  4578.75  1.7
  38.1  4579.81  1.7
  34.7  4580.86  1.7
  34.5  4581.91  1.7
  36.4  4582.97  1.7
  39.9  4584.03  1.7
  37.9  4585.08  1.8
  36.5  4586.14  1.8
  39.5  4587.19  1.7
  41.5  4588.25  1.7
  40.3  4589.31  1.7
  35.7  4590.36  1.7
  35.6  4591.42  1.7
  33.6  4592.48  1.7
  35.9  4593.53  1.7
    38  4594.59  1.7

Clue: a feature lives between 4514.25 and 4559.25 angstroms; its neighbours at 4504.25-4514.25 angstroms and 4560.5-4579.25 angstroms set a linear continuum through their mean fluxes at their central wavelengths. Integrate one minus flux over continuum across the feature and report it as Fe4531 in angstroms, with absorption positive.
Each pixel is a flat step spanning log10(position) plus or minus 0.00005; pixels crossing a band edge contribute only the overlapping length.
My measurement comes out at 2.3 angstroms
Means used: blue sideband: 38.6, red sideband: 38.9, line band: 36.8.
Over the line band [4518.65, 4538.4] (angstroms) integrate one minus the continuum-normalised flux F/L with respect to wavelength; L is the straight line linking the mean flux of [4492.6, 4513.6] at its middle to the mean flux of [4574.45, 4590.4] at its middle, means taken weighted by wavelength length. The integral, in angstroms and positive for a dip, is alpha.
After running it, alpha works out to 1.2 angstroms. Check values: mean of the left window 38.1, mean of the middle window 35.8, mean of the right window 38.2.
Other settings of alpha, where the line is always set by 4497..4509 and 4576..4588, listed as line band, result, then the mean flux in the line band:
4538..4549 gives 0.13 angstroms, 37.8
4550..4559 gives 0.30 angstroms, 36.8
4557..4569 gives -0.46 angstroms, 39.4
